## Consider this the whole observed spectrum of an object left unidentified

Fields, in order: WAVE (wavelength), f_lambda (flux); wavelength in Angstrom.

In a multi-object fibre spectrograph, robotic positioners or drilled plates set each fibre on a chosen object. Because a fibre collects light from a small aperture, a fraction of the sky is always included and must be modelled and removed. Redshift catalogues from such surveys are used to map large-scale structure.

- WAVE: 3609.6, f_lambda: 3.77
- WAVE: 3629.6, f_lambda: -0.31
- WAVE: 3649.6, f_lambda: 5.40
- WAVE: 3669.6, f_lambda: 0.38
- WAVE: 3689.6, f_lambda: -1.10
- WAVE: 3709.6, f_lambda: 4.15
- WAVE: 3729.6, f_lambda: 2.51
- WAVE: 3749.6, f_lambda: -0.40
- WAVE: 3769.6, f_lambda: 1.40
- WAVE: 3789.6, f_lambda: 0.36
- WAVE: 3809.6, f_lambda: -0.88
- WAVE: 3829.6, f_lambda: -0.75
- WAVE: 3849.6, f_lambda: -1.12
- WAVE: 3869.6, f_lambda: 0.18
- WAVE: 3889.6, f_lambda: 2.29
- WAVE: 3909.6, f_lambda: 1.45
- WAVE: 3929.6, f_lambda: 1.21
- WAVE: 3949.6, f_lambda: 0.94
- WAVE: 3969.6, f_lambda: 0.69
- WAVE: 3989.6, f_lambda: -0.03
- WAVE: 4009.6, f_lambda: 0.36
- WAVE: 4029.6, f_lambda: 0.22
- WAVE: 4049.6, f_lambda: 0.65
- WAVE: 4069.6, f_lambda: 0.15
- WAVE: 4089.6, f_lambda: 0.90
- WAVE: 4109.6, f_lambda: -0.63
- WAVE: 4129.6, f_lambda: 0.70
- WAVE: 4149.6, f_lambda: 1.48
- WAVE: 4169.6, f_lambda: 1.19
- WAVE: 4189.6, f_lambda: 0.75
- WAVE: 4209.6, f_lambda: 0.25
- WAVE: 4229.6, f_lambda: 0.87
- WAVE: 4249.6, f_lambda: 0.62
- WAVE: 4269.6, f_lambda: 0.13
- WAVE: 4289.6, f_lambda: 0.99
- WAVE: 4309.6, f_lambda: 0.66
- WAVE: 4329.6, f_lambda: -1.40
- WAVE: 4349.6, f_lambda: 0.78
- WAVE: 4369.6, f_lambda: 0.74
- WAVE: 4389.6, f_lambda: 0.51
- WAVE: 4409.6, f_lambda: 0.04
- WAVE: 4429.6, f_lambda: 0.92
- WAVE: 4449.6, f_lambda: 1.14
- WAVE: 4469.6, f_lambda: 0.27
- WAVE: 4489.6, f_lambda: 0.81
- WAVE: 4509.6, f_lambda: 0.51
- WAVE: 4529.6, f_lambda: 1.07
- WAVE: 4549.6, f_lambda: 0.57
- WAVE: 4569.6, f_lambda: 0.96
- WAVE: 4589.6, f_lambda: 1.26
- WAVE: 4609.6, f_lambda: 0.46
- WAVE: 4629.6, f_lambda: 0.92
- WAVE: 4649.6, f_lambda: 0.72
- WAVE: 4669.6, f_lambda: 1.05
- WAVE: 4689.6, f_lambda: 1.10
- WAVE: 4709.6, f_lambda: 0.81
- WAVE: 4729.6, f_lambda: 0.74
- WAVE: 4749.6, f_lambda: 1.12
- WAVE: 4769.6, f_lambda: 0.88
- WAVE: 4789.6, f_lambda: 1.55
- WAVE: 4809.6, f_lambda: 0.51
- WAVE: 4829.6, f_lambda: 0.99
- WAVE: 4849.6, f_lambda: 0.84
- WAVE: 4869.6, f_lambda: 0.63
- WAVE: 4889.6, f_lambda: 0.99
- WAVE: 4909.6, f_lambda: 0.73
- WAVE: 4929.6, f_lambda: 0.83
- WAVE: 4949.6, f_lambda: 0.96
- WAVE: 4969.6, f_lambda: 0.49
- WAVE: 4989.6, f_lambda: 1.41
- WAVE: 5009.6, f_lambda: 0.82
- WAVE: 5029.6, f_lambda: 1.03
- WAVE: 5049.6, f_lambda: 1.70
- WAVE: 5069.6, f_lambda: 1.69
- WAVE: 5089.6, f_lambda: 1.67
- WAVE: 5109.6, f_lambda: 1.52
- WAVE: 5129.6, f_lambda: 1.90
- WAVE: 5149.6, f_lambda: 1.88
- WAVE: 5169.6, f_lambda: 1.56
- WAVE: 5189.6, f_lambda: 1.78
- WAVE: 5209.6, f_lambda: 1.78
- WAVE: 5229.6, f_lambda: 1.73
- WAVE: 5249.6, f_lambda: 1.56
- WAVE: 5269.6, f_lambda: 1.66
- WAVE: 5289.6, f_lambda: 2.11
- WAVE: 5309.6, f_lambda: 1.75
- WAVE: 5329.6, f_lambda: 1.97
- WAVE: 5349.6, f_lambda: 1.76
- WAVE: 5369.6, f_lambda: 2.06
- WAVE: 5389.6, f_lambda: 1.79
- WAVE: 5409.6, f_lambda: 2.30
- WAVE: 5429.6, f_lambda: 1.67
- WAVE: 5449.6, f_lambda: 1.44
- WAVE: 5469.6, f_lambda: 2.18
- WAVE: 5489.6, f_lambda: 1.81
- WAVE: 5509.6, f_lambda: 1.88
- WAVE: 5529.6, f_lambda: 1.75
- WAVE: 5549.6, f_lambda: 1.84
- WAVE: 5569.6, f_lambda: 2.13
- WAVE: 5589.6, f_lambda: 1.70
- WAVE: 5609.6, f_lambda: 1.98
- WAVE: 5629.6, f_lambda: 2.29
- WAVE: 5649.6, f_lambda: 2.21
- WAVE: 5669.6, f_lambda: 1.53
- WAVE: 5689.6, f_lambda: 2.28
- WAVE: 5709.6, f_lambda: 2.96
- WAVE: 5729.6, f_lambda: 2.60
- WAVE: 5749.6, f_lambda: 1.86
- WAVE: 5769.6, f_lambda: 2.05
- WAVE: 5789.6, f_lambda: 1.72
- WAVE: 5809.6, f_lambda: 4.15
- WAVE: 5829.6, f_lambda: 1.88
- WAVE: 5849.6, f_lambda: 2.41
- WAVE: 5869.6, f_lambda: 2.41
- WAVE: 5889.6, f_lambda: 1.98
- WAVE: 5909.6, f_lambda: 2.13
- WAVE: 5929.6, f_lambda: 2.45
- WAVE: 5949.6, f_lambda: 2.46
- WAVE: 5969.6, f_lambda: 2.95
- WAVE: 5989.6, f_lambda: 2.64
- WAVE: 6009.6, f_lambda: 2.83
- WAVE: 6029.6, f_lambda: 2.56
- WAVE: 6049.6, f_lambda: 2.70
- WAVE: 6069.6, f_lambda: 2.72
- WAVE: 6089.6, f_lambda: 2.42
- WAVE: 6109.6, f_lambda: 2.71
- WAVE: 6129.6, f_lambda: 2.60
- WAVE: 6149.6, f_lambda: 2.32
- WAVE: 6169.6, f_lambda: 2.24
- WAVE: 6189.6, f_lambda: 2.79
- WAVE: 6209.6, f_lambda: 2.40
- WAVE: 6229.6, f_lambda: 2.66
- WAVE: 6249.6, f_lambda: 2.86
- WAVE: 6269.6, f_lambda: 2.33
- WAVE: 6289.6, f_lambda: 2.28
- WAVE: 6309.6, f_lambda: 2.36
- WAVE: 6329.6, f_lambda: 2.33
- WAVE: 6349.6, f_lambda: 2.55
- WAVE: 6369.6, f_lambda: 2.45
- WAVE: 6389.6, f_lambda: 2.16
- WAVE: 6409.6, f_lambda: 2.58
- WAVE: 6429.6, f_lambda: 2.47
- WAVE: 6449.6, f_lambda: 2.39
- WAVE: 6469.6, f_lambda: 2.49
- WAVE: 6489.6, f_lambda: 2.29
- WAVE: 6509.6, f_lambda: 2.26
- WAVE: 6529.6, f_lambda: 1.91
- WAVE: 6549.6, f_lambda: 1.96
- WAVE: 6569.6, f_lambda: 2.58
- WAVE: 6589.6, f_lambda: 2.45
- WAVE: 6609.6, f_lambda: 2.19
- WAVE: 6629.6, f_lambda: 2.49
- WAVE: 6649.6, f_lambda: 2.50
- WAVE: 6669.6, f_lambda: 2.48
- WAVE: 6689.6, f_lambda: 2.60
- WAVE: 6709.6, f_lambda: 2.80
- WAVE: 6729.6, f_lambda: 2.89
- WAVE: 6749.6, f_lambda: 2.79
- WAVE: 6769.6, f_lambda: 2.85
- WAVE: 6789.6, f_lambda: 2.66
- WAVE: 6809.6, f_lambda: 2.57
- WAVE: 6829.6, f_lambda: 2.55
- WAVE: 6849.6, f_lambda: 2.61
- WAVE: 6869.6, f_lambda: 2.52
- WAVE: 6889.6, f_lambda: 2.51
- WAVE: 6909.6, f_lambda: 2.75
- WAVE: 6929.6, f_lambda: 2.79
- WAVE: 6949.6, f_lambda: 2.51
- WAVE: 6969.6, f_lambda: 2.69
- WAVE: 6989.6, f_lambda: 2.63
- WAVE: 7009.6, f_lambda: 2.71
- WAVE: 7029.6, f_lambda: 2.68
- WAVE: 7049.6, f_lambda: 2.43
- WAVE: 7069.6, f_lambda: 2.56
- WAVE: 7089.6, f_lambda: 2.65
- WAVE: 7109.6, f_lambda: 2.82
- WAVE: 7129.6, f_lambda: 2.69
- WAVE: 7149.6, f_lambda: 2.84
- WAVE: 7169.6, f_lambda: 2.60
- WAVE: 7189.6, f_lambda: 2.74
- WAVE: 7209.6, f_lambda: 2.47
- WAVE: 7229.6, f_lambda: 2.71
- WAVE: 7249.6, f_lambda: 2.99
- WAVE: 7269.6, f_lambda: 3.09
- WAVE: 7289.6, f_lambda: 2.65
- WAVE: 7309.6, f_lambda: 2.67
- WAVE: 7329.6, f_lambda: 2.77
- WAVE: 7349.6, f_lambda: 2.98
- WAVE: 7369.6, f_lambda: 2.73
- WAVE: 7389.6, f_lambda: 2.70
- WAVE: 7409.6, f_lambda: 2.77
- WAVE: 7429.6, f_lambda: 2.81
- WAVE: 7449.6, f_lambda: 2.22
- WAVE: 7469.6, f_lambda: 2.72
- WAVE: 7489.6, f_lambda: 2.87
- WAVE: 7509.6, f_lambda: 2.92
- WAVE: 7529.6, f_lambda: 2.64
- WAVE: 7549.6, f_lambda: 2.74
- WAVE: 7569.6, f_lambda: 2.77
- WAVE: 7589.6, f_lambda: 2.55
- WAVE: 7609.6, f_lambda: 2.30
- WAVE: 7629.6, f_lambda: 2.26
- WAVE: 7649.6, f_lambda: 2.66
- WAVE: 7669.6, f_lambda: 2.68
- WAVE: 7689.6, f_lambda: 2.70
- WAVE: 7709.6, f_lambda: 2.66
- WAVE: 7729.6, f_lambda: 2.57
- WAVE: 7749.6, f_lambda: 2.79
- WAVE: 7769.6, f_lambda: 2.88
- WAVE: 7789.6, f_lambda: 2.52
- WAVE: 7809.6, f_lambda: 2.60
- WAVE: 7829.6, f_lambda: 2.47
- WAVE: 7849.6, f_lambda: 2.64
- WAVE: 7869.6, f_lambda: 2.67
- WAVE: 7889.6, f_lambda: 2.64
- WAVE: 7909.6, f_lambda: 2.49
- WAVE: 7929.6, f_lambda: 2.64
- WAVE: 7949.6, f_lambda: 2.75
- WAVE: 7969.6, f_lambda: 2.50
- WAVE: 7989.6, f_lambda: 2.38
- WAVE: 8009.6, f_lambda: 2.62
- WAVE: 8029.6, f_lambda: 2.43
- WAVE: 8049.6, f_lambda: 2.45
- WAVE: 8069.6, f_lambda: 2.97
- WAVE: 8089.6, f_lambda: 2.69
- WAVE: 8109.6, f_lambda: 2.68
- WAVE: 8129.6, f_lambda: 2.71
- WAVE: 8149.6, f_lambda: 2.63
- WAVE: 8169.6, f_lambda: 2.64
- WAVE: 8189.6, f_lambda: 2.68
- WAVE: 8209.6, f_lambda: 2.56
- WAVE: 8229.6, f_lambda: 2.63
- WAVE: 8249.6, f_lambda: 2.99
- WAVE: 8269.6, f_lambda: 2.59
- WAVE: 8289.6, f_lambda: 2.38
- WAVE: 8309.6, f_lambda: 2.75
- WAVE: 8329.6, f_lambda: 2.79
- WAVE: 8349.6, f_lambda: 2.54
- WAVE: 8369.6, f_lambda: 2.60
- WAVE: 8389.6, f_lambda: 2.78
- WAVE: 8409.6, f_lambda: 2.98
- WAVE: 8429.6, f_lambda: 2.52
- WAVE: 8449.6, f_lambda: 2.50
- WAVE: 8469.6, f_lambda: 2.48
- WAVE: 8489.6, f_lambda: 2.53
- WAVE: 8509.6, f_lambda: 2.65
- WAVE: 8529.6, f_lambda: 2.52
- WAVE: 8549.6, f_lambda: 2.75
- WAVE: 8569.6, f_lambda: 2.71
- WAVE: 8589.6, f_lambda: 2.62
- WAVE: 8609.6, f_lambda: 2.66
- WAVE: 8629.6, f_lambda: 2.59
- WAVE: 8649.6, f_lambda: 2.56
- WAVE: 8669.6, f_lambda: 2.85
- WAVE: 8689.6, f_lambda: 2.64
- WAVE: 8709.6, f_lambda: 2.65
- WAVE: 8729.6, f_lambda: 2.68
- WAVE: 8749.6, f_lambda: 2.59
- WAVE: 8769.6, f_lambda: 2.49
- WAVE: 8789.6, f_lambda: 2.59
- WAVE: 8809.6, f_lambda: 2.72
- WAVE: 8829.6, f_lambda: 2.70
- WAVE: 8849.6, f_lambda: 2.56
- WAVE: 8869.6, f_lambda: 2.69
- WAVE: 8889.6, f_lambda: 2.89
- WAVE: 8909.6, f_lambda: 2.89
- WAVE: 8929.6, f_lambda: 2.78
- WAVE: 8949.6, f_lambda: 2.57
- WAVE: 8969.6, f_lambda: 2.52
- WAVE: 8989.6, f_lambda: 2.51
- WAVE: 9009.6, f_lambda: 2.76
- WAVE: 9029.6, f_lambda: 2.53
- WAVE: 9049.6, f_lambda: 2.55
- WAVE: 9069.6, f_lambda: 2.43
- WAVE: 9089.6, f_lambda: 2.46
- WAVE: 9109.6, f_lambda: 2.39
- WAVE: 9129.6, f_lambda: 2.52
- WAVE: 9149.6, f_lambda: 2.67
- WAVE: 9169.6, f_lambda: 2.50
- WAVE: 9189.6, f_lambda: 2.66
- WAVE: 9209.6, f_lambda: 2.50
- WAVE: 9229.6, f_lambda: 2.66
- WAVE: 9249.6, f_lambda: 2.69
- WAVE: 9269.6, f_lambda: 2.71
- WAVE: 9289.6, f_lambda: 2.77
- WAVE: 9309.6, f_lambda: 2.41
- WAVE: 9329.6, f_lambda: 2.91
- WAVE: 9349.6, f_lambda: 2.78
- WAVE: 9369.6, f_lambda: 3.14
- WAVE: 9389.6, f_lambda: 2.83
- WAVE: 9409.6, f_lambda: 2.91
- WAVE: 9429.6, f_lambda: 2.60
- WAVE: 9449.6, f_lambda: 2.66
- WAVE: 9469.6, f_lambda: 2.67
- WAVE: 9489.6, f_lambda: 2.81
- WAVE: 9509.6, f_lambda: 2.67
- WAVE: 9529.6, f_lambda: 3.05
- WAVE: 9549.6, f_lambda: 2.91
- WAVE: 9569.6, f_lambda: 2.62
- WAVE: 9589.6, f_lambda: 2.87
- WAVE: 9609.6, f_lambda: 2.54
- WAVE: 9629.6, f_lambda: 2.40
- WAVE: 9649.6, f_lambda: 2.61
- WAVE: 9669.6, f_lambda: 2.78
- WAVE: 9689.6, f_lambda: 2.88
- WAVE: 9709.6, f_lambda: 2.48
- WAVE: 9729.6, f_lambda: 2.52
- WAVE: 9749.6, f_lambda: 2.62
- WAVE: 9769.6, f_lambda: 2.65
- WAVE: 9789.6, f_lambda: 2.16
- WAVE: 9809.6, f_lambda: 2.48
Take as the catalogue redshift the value 0.26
